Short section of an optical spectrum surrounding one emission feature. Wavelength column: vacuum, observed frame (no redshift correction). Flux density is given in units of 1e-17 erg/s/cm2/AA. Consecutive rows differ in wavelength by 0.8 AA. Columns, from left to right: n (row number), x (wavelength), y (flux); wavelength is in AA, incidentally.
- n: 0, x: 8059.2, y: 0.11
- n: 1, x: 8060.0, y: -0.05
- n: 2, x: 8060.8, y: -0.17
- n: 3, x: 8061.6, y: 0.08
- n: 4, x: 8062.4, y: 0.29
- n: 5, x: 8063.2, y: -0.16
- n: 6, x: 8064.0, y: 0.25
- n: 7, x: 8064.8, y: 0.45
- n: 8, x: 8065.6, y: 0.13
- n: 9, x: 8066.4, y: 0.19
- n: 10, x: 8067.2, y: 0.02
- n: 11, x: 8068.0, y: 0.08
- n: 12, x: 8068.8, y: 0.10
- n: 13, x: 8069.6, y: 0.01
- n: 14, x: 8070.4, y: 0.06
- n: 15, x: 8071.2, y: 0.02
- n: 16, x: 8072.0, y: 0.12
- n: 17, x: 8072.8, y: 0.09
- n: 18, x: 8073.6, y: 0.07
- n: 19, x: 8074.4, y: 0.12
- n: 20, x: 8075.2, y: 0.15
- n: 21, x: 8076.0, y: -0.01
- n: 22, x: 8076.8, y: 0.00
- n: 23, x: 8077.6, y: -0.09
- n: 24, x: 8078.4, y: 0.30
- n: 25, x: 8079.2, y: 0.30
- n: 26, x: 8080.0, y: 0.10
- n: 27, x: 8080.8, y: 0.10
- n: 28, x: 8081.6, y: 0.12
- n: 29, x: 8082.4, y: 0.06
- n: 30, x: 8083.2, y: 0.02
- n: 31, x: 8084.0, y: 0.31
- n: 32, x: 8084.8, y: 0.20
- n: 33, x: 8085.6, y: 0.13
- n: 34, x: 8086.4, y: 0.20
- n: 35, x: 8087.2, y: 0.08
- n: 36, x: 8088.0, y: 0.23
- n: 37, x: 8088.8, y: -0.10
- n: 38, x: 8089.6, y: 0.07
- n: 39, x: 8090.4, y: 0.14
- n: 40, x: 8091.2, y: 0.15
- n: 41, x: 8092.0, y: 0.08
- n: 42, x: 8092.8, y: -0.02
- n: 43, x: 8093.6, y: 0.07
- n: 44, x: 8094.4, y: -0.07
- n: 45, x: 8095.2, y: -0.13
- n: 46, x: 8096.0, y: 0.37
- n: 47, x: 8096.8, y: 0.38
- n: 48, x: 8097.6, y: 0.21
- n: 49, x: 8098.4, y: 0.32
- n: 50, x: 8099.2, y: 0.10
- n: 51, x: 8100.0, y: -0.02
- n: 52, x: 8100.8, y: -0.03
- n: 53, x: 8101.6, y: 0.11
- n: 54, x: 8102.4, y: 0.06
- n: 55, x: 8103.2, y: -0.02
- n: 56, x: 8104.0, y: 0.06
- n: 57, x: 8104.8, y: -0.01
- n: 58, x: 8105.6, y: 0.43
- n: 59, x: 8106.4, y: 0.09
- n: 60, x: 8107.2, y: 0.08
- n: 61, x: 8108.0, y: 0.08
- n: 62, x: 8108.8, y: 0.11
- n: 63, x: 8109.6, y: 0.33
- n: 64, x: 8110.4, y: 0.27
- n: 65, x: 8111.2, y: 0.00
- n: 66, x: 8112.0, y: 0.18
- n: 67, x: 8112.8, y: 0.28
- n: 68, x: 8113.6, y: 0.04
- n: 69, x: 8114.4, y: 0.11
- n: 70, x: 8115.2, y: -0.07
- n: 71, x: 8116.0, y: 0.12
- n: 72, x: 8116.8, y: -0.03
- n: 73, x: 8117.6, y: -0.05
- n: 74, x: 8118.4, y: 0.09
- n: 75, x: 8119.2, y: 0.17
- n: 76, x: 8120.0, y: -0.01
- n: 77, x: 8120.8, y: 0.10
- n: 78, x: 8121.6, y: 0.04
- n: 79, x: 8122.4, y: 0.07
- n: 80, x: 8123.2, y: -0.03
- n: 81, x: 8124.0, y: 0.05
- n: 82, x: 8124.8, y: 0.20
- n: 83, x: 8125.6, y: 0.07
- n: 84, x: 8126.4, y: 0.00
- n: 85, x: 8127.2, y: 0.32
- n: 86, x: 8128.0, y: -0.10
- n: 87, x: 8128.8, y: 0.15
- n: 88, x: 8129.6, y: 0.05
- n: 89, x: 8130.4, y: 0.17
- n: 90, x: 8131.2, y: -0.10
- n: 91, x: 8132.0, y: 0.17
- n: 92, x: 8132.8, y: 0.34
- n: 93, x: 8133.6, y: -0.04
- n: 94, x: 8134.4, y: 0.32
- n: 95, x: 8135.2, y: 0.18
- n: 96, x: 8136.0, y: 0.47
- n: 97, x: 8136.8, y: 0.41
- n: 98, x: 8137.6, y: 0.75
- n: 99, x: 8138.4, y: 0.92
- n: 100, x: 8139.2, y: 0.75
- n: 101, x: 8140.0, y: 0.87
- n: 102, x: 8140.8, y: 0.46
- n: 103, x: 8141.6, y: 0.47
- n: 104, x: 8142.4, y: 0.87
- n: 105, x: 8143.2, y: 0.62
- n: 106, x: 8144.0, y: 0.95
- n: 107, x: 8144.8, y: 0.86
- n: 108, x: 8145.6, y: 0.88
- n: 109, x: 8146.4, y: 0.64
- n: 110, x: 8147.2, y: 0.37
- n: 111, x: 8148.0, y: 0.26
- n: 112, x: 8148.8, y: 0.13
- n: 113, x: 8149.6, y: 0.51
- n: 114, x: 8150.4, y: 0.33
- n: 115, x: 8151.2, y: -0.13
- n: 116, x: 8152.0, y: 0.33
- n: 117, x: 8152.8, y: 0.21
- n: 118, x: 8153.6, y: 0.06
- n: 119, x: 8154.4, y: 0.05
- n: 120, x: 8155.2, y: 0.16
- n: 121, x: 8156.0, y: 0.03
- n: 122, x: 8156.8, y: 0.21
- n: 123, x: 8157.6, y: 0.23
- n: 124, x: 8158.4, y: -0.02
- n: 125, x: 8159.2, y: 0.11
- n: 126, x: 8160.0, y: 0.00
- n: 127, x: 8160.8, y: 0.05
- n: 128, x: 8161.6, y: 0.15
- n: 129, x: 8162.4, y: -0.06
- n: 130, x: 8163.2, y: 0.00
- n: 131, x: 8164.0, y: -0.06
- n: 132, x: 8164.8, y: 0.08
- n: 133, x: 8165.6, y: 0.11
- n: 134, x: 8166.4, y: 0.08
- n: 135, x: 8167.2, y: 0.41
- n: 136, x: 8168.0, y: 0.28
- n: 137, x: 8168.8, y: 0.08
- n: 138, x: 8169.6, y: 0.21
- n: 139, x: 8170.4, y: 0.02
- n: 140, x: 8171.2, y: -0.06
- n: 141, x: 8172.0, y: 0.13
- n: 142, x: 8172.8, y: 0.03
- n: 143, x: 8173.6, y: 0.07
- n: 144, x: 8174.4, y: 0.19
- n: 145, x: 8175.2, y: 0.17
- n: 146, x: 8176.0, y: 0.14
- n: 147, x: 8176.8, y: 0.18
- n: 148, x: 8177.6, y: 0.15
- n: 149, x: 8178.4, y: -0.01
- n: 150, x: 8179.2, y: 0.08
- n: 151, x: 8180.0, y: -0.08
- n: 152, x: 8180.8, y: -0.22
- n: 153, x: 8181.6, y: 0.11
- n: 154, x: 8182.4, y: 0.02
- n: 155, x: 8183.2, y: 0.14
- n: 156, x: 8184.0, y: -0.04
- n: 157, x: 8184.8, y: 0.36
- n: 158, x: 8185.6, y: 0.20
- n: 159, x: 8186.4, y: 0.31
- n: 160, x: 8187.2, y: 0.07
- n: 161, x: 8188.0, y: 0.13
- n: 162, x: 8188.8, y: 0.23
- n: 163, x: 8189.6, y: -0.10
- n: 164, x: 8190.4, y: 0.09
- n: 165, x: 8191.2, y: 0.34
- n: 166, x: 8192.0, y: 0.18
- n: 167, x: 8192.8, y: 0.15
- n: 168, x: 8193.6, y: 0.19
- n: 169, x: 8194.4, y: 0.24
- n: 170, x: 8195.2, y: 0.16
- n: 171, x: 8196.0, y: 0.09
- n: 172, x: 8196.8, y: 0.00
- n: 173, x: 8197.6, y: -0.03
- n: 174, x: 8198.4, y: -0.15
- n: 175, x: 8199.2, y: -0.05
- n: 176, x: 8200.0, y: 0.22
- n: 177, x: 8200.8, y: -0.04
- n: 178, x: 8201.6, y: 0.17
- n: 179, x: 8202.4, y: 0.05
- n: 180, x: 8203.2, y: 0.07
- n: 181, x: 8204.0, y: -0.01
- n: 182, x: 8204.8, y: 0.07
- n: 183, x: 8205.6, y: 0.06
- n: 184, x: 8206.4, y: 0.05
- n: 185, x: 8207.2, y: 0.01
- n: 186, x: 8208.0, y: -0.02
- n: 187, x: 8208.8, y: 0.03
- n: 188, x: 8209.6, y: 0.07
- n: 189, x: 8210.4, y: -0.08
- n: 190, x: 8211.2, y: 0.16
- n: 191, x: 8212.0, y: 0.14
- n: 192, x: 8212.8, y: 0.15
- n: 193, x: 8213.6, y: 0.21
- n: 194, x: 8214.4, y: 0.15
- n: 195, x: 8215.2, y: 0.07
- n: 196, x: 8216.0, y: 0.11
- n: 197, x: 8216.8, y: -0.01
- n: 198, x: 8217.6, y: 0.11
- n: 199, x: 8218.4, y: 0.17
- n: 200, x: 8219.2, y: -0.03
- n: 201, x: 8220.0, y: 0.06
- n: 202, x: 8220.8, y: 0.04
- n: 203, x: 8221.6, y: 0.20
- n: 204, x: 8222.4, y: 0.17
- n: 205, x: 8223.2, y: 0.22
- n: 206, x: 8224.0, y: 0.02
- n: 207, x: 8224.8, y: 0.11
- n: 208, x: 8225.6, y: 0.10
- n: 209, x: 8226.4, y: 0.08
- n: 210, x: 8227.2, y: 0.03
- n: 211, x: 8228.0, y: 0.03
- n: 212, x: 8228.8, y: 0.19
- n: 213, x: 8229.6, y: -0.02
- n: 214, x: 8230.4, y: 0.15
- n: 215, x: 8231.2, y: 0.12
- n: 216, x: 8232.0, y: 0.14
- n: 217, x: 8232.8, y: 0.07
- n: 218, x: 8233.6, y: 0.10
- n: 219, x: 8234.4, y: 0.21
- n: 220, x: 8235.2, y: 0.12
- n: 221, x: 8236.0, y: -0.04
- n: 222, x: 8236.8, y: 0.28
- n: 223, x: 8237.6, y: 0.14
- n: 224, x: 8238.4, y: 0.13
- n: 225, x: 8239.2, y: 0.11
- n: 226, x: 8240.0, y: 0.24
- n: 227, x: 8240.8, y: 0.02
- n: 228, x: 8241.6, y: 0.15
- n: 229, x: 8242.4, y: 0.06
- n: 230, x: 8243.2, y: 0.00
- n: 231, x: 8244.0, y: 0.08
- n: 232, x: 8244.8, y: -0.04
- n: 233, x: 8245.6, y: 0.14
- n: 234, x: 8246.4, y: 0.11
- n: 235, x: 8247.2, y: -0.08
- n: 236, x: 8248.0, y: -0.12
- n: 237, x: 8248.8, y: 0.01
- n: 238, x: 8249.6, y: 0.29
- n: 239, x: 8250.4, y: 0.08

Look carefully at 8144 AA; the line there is [O II] 3727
